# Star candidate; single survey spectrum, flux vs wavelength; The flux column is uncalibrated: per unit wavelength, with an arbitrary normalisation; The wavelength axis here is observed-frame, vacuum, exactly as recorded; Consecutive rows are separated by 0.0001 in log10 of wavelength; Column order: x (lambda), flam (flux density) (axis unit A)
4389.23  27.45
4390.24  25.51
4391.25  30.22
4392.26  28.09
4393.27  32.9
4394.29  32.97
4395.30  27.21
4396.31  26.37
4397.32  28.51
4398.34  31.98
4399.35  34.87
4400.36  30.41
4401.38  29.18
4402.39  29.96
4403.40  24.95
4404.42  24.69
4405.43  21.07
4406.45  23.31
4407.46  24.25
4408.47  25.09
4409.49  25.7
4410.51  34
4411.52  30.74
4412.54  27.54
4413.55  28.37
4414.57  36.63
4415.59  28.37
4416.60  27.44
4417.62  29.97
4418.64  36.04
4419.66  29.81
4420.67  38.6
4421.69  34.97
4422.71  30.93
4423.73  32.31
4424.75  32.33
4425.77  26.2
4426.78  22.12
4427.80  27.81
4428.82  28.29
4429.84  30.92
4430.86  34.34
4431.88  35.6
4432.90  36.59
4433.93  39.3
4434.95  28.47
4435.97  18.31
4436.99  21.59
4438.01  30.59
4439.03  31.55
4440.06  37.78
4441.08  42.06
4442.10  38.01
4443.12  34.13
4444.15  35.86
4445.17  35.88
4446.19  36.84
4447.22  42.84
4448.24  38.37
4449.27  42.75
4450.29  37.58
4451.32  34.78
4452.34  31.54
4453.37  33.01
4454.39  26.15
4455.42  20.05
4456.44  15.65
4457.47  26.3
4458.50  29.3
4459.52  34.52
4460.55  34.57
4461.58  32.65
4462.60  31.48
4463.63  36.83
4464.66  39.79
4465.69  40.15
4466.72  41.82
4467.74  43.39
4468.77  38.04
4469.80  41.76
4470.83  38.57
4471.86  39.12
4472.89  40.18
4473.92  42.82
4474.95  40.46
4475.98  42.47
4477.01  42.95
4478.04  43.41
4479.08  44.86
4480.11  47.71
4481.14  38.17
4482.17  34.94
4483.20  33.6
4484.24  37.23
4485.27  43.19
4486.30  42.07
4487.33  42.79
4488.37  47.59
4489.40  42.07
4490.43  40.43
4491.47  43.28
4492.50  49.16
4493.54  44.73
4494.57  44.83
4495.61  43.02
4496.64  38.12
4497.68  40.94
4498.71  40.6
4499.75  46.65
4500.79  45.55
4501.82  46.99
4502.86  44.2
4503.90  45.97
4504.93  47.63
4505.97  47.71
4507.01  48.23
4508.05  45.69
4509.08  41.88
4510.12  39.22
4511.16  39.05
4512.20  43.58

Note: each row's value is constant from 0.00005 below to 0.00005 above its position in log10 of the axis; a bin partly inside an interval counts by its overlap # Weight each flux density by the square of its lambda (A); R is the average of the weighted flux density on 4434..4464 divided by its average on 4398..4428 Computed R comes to 1.13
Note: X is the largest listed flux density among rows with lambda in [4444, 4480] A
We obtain 44.86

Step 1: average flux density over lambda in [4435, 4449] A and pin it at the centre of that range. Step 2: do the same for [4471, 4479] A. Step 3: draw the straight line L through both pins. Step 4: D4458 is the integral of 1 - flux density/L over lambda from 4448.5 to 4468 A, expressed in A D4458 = 2.4 A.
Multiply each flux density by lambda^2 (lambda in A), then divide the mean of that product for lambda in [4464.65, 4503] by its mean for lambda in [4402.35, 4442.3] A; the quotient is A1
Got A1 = 1.4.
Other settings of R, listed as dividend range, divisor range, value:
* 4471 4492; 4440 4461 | 1.25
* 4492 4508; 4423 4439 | 1.56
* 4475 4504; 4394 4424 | 1.50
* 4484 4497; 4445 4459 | 1.37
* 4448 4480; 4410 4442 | 1.18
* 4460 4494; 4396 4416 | 1.48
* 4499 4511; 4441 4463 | 1.39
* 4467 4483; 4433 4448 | 1.23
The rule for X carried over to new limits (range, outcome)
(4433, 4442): 42.06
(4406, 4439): 39.3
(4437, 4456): 42.84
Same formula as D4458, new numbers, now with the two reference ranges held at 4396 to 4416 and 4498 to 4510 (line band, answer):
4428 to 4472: 2.3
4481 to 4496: 0.3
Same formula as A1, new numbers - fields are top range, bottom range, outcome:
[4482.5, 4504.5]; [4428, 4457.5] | 1.35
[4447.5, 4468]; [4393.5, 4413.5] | 1.22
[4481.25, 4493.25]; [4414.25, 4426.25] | 1.34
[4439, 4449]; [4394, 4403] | 1.28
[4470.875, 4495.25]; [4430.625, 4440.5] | 1.37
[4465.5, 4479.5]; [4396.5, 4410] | 1.57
